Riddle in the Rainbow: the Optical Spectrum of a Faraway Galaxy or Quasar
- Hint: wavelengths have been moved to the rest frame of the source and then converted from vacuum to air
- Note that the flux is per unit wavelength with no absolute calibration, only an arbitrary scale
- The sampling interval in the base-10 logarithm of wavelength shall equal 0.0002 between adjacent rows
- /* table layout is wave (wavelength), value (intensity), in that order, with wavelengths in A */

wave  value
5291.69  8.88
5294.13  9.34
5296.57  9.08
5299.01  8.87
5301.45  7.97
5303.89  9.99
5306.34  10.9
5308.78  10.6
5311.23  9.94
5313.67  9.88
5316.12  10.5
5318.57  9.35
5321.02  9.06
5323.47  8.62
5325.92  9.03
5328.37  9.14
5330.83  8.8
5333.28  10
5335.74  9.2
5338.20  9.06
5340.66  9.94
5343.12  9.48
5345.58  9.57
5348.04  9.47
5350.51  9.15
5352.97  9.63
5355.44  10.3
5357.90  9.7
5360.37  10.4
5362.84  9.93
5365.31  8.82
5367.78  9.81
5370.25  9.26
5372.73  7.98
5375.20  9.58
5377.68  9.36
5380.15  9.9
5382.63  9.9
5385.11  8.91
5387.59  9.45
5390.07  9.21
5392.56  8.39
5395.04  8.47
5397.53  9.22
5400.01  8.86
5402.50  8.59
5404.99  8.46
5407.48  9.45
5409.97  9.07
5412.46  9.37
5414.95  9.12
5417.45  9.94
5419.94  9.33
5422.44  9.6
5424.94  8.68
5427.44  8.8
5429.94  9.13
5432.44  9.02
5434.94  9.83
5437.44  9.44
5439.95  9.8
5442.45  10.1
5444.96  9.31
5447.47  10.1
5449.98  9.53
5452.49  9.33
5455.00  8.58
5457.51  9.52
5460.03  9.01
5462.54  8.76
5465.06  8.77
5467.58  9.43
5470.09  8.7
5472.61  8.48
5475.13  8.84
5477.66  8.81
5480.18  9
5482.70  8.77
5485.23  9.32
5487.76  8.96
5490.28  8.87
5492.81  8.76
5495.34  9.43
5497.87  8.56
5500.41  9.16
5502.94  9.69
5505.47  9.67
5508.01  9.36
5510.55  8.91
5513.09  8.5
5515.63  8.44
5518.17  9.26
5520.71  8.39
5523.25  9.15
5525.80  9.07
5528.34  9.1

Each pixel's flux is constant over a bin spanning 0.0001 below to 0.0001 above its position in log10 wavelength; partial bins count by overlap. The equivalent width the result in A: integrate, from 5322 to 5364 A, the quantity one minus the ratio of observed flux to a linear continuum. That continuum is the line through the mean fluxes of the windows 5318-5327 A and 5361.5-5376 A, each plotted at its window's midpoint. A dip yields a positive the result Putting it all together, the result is -1.8 A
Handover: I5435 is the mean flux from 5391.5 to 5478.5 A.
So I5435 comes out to 9.14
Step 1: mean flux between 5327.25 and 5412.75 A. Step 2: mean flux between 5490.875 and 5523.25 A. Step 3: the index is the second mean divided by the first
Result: 1.0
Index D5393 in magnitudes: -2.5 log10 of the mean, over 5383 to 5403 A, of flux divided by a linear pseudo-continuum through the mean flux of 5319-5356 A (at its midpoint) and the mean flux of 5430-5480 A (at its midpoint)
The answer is 0.04 mag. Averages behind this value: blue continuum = 9.35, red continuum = 9.22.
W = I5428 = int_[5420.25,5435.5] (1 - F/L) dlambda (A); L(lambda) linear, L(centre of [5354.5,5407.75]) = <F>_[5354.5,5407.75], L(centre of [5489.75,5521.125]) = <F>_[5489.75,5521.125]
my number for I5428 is 0.0 A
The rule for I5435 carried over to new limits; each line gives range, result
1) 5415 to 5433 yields 9.21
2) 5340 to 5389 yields 9.52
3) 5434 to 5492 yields 9.18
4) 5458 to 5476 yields 8.88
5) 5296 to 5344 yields 9.48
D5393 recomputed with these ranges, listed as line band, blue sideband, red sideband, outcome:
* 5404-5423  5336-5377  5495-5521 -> 0.00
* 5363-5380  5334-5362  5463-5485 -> 0.03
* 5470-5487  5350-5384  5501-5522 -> 0.04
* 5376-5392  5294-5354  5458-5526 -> -0.01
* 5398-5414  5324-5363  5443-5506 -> 0.04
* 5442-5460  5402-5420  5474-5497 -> -0.04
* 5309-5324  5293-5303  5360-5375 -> -0.08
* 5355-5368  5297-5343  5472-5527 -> -0.05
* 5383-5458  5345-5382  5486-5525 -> 0.01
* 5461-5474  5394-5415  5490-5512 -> 0.03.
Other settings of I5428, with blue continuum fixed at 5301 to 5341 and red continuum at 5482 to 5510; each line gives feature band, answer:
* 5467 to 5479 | 0.5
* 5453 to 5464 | 0.3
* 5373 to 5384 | -0.1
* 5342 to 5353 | 0.1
